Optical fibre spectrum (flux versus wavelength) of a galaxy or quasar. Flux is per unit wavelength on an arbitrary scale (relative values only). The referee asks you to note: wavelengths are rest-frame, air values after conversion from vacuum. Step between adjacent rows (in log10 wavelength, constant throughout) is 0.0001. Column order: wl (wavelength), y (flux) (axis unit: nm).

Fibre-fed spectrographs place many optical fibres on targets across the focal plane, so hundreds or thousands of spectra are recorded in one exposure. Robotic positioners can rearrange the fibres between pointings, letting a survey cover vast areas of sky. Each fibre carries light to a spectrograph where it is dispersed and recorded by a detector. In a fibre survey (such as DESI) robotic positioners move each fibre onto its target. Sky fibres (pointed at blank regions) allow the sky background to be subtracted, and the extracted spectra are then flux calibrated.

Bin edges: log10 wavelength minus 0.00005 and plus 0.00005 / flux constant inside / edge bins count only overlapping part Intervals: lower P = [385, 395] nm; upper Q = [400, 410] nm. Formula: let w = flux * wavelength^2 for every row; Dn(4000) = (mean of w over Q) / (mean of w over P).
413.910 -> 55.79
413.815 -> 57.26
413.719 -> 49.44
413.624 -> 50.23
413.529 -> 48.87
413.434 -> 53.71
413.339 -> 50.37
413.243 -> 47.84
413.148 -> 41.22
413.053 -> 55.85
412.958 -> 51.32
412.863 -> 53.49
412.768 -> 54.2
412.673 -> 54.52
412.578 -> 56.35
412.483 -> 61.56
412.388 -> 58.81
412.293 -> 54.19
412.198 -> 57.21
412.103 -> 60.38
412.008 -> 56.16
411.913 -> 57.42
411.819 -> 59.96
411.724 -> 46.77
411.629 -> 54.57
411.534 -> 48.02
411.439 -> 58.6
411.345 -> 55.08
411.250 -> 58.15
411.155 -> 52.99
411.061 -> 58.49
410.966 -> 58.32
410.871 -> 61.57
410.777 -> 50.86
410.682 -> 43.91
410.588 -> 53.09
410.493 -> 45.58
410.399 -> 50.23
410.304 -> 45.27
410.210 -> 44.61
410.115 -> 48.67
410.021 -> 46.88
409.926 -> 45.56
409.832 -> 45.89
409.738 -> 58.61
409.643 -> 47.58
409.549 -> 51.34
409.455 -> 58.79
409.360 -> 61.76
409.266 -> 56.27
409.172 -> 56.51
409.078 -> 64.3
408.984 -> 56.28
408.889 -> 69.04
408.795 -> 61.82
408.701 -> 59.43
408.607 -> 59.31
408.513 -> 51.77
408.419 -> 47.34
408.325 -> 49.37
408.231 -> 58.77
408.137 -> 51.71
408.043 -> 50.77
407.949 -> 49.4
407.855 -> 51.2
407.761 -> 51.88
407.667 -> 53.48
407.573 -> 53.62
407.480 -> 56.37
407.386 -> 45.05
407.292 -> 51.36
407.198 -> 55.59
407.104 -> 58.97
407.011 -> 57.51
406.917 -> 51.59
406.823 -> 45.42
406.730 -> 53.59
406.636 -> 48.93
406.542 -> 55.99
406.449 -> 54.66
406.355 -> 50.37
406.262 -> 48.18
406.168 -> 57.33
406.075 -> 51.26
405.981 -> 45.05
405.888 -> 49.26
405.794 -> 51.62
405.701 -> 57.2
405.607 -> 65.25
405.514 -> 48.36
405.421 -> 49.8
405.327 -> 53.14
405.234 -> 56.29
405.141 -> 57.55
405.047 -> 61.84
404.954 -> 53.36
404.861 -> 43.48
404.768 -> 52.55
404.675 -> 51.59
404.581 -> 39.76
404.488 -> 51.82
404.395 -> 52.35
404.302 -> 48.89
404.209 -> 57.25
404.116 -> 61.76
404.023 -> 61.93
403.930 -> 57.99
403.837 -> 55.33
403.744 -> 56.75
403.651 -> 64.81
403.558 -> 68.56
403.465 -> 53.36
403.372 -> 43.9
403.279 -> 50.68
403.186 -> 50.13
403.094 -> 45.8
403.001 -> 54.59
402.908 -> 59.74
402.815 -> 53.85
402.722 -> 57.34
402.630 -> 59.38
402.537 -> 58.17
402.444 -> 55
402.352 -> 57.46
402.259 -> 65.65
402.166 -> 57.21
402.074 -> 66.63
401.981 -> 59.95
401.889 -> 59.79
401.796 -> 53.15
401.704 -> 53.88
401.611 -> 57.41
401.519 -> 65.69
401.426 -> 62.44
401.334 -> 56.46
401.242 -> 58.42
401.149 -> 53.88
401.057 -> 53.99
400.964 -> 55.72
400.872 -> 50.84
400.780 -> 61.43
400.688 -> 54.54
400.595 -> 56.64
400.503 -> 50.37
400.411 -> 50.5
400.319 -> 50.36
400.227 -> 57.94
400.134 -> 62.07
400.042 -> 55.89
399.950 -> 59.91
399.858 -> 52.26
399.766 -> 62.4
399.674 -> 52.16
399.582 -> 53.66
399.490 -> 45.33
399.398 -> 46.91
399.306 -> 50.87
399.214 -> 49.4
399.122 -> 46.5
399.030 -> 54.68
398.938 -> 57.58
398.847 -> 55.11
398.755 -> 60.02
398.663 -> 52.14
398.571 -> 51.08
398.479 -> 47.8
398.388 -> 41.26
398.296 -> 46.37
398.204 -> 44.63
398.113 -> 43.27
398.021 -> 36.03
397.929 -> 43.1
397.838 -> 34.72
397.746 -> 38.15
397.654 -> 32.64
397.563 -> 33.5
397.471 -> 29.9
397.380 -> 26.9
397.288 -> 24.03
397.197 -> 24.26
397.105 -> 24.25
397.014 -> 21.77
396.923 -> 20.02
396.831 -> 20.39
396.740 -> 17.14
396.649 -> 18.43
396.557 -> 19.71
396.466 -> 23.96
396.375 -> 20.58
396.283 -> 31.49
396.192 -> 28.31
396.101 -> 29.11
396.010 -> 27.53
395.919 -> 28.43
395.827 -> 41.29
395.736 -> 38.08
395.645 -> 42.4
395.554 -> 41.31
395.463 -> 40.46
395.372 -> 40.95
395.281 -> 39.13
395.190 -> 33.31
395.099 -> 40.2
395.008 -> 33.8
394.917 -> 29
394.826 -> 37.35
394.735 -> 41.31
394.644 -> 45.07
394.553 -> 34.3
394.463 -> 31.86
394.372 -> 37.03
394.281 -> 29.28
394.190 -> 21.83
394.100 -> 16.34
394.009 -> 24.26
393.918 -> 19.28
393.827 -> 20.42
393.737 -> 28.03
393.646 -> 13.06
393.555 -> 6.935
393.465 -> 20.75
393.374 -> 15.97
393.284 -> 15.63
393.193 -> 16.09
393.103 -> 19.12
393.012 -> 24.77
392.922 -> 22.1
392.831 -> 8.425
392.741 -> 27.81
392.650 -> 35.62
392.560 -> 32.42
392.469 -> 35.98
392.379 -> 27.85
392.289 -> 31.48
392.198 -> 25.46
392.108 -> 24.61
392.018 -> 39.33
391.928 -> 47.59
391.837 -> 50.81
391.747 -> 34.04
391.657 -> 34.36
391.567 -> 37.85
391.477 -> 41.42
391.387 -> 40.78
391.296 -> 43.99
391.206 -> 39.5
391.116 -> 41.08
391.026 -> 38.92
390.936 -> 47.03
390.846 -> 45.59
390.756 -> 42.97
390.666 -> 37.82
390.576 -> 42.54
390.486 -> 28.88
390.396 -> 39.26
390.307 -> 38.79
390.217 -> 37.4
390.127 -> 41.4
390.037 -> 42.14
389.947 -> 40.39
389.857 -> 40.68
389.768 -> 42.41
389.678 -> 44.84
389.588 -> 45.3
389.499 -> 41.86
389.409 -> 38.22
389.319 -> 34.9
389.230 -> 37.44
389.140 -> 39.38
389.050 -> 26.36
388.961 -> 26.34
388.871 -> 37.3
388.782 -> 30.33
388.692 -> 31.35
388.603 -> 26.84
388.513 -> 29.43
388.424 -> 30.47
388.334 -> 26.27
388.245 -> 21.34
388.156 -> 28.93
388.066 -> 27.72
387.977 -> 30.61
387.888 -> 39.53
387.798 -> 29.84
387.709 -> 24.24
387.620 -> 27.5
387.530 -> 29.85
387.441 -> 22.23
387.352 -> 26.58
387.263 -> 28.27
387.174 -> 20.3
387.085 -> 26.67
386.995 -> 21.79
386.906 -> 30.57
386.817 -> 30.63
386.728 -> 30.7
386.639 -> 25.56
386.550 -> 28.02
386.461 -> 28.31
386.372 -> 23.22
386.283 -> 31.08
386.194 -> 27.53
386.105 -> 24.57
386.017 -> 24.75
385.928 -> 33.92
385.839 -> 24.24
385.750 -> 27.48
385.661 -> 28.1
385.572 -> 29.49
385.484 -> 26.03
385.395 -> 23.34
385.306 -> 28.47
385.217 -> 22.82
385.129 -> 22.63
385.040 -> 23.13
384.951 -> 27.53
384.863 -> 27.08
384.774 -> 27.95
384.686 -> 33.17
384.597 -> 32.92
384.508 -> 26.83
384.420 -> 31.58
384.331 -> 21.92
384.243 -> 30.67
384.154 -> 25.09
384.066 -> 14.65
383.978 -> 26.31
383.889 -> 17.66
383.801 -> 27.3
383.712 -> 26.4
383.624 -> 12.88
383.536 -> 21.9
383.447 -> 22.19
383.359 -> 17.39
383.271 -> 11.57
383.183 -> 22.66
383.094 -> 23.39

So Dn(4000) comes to 1.91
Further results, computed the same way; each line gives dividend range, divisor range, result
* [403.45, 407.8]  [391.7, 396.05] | 1.90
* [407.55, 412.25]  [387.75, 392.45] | 1.64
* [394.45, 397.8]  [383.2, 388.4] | 1.26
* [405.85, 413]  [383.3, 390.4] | 2.06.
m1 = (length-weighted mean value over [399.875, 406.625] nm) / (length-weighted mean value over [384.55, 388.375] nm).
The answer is 2.0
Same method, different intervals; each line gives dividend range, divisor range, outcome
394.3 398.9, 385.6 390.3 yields 1.12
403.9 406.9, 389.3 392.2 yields 1.32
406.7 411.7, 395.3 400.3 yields 1.34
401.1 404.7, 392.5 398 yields 2.01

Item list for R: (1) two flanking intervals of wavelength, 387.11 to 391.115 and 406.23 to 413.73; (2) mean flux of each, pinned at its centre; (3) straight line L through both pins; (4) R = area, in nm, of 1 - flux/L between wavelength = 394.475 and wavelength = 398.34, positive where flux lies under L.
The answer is 0.80 nm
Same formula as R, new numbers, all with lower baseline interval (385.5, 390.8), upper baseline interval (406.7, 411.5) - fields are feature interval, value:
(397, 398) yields 0.26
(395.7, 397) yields 0.46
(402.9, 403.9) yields -0.15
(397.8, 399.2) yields -0.17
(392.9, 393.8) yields 0.46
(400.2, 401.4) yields -0.26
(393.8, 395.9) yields 0.27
